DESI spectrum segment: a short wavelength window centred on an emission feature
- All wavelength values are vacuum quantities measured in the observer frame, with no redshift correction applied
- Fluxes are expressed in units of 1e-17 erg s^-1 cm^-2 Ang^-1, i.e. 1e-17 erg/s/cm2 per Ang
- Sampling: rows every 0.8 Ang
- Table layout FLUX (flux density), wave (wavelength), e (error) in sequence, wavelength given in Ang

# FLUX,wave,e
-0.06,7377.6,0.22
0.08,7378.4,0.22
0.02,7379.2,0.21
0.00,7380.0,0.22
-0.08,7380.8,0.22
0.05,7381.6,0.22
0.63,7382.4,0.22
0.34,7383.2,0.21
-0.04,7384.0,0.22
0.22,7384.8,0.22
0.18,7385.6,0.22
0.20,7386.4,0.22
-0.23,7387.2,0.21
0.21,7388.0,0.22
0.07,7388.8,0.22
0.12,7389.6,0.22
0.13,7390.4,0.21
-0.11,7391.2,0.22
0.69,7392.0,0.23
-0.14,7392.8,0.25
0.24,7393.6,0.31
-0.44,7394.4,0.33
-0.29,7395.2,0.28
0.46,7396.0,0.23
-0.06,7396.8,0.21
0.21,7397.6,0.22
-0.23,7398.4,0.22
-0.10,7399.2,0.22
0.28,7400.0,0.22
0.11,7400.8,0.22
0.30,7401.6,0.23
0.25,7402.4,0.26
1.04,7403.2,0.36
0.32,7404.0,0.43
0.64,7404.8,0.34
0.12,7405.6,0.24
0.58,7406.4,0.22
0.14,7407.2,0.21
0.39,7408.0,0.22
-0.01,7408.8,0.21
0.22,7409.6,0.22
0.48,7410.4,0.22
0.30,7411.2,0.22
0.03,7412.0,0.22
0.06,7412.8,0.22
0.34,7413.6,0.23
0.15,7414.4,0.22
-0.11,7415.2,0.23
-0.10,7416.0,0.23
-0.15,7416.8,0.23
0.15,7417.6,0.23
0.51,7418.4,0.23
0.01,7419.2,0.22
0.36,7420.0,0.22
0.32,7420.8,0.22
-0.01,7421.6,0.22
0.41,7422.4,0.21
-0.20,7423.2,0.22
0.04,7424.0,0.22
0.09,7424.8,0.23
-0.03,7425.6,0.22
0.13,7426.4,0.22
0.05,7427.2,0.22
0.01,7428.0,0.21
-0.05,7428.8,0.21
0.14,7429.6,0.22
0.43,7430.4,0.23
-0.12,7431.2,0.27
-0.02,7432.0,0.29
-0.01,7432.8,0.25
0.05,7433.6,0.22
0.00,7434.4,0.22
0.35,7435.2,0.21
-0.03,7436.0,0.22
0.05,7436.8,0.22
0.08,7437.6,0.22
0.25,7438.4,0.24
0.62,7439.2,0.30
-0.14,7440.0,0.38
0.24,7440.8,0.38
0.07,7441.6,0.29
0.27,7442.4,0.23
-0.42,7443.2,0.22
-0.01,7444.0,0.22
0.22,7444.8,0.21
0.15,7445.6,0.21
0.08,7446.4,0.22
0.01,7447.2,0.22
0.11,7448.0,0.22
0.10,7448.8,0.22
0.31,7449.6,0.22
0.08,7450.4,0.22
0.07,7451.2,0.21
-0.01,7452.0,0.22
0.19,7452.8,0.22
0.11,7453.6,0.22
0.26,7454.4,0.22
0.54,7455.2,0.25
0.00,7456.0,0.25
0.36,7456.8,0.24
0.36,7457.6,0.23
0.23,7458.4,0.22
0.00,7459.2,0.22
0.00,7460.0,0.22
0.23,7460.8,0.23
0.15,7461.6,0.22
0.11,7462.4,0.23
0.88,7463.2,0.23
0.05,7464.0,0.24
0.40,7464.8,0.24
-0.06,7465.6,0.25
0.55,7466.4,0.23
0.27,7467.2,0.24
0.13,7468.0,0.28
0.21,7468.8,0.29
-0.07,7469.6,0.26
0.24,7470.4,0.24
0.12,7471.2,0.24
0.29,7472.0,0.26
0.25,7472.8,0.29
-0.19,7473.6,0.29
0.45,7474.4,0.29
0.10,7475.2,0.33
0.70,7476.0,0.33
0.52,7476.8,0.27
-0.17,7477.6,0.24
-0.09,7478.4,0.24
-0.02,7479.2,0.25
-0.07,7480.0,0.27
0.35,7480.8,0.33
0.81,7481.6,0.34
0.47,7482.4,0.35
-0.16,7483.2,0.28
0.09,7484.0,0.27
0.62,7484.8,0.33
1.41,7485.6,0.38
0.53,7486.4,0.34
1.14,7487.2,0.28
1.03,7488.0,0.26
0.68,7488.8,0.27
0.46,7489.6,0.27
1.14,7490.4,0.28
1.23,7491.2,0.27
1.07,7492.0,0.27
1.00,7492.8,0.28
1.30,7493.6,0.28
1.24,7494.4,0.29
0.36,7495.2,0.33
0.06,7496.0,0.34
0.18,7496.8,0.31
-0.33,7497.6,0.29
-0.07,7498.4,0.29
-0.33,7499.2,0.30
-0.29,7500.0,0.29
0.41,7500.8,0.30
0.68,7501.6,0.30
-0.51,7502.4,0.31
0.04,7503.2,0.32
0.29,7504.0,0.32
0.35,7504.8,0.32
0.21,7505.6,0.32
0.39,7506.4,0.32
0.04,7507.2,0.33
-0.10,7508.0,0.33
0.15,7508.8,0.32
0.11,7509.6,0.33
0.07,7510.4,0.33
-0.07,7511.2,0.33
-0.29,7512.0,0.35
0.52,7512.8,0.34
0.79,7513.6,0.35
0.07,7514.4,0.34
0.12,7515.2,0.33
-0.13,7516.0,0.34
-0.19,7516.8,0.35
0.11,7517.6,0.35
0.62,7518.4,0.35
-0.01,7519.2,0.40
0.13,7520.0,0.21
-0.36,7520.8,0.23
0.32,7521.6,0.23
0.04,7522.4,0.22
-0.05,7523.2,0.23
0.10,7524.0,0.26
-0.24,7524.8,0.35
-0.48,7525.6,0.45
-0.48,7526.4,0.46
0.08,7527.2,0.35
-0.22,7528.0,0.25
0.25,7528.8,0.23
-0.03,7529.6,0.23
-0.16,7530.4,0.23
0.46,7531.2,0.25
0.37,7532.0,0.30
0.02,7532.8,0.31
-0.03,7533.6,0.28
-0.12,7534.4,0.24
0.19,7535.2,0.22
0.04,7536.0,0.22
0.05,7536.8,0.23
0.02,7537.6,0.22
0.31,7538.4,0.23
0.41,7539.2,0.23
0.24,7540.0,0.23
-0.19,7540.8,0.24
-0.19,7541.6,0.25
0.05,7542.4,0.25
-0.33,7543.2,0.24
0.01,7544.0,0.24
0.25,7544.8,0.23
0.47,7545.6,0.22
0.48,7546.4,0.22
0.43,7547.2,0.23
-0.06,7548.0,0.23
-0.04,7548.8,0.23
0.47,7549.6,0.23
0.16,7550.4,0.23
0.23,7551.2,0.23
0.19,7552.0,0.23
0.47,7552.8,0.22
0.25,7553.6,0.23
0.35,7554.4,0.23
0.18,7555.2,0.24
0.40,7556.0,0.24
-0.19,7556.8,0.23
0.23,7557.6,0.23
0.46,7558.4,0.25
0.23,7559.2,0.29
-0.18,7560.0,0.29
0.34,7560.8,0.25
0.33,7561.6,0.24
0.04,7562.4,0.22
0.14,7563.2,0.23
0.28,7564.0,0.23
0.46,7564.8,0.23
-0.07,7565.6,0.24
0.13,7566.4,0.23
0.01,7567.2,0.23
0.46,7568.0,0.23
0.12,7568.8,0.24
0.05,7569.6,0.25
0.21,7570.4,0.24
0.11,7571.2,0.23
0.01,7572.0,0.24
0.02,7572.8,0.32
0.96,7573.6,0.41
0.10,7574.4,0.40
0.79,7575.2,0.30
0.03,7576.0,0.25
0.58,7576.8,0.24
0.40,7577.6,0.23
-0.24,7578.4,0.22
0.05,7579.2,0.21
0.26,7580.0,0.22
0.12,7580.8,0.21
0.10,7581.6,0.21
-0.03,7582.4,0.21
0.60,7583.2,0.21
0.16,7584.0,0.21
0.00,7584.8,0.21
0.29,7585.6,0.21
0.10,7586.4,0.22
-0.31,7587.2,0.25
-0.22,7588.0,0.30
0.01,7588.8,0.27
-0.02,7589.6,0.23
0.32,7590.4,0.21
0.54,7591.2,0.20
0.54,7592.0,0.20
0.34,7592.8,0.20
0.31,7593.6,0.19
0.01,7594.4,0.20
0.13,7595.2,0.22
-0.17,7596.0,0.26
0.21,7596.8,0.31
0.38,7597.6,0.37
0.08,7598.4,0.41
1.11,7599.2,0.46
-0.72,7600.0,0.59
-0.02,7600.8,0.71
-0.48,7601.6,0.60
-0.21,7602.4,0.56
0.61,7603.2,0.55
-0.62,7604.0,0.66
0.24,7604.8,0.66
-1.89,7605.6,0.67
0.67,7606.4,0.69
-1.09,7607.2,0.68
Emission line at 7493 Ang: [O II]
